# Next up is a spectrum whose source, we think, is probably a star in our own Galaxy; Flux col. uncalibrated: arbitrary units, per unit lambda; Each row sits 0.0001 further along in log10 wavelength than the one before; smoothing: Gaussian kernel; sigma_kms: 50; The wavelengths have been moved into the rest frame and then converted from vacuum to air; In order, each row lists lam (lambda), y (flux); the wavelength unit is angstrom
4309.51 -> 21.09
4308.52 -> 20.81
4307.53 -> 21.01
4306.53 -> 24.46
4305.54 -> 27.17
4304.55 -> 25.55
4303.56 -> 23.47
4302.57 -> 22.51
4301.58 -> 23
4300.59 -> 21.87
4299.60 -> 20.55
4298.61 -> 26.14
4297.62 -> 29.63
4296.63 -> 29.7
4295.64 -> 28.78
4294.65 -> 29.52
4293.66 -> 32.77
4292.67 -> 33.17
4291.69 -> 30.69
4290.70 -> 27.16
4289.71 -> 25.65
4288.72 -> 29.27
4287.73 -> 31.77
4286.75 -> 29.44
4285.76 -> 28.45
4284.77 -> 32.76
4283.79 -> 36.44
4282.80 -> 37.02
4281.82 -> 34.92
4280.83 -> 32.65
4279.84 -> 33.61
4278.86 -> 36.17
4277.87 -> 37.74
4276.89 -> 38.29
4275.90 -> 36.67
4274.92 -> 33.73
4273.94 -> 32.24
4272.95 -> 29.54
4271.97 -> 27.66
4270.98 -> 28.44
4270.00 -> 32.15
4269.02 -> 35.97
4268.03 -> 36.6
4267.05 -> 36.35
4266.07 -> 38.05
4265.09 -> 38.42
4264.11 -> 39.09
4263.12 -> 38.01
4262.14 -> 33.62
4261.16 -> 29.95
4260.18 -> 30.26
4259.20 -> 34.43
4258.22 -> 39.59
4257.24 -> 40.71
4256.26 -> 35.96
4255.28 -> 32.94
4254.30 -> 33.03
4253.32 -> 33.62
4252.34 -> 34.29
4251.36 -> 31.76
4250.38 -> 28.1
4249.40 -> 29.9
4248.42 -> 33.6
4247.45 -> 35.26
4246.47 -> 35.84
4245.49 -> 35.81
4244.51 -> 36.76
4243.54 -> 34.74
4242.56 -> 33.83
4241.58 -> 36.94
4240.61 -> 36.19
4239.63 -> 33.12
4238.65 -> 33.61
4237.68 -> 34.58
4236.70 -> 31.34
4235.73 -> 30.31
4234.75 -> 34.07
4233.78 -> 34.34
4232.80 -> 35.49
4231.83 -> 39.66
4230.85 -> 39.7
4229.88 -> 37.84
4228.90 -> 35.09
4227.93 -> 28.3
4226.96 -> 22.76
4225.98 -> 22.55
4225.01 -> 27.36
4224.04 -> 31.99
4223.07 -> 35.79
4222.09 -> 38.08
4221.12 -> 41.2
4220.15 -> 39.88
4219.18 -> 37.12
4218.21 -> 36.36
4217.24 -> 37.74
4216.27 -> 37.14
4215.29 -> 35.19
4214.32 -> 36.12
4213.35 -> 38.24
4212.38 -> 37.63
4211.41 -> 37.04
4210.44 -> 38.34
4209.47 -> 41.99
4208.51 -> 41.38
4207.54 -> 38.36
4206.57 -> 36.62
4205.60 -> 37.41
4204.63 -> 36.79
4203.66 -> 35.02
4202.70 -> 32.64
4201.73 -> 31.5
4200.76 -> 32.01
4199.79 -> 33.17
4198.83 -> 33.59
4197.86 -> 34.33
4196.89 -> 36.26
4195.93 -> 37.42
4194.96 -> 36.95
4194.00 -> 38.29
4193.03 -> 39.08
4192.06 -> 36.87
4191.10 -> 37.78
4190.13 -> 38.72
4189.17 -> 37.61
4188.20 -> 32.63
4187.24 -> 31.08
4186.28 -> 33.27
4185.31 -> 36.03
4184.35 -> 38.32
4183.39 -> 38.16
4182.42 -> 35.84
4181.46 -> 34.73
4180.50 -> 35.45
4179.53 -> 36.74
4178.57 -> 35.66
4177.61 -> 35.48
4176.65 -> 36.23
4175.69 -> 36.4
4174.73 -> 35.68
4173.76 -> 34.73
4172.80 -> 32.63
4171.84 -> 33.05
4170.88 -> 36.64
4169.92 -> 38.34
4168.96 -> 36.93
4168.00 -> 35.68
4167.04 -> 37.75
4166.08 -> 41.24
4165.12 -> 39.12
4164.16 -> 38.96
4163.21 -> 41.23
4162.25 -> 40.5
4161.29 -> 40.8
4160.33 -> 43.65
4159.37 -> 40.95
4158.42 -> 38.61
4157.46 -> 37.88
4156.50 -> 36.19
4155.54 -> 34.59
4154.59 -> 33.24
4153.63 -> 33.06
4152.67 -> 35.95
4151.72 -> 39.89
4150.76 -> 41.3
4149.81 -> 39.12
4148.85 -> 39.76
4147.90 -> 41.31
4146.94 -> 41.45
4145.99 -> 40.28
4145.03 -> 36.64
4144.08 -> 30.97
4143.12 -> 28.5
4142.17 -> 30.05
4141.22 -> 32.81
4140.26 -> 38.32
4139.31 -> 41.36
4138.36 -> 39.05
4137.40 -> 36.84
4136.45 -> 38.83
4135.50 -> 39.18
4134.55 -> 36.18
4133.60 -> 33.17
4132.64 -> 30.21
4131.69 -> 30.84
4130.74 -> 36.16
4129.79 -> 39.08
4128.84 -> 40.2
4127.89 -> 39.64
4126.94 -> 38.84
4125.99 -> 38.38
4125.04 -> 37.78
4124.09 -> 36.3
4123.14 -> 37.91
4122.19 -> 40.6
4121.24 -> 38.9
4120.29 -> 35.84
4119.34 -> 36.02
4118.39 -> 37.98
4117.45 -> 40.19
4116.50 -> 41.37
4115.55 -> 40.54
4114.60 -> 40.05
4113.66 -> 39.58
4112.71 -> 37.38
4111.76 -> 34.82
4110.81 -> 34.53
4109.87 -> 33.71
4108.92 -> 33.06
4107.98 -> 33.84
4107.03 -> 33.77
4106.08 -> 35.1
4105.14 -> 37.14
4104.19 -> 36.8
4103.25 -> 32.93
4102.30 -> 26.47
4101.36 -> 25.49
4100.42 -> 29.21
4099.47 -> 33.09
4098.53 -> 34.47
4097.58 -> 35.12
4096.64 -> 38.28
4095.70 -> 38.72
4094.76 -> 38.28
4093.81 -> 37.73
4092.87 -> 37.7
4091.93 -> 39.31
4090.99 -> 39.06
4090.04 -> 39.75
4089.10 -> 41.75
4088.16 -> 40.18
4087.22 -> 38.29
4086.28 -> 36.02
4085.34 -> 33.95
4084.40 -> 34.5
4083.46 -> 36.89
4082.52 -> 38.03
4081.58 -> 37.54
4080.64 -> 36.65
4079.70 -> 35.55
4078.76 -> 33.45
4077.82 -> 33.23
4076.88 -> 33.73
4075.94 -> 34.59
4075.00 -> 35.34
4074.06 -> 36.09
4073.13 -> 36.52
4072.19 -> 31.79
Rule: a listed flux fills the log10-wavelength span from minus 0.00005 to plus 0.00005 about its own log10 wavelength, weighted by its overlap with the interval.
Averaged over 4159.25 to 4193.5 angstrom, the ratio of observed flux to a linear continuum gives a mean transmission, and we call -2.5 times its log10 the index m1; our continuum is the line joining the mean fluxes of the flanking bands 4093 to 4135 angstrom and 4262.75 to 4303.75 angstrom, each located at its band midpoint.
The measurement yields -0.08 mag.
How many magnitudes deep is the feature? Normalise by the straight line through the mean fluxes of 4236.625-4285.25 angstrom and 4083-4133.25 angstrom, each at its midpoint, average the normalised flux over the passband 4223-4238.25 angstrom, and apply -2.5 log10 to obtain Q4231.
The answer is 0.08 mag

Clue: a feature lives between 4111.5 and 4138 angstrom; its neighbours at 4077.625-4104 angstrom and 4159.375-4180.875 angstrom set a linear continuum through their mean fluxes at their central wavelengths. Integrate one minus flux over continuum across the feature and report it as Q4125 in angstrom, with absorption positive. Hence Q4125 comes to -0.8 angstrom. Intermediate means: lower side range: 35.8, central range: 37.6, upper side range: 37.5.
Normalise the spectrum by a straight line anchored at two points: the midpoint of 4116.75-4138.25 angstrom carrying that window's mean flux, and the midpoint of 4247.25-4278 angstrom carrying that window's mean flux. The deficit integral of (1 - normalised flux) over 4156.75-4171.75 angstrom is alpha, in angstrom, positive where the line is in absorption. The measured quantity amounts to -1.0 angstrom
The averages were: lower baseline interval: 37.3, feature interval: 39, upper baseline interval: 34.2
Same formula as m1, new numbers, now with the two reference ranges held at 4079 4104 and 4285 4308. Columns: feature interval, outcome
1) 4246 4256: -0.135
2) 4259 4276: -0.194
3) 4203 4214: -0.224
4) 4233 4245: -0.157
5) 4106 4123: -0.066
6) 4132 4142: -0.071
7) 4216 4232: -0.143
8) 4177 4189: -0.108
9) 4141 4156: -0.087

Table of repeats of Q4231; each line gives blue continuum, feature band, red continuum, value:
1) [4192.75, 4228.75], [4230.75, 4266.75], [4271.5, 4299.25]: -0.037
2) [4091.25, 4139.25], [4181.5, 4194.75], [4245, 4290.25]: -0.038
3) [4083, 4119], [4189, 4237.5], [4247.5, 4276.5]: -0.028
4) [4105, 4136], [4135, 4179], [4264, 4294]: -0.037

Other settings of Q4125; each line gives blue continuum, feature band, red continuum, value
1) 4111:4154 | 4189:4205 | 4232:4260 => -0.04 angstrom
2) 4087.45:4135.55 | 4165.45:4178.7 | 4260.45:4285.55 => -0.17 angstrom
